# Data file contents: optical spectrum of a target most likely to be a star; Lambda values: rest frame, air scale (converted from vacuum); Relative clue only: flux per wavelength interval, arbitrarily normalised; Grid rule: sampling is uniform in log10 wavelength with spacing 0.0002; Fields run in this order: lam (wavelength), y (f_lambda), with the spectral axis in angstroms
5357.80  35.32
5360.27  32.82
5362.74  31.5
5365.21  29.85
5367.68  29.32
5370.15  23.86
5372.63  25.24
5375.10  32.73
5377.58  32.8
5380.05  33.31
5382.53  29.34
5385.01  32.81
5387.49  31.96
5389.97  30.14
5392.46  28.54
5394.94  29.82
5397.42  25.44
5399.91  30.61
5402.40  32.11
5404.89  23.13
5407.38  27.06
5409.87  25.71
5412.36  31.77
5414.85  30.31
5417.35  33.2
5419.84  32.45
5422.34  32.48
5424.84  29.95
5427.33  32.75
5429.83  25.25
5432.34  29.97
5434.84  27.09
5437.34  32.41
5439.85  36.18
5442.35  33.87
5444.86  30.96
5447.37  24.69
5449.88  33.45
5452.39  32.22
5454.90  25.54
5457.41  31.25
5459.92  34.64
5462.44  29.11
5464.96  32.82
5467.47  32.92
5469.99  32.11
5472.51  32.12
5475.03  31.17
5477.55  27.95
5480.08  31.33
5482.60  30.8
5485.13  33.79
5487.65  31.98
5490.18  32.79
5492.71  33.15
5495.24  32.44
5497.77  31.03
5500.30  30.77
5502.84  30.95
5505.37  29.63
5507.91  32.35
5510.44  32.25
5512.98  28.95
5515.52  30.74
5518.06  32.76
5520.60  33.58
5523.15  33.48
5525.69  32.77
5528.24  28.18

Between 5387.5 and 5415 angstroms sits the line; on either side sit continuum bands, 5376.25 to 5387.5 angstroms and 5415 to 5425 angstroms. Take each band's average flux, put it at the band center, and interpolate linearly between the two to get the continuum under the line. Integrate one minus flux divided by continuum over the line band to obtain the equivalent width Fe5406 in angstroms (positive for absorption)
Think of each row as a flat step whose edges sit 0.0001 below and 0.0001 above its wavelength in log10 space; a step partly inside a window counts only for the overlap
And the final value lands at 2.9 angstroms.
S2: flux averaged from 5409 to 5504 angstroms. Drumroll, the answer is 31.2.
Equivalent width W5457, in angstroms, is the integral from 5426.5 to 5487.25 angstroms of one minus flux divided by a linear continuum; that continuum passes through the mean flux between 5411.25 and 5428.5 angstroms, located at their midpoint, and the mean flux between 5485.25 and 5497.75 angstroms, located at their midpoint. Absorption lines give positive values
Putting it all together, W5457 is 2.3 angstroms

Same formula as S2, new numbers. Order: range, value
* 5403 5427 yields 29.8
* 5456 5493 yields 31.8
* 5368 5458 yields 30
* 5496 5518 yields 31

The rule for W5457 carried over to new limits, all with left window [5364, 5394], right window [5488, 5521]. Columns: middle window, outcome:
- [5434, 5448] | -0.21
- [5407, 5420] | 0.15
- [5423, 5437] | 0.58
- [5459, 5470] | -0.42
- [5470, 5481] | 0.16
